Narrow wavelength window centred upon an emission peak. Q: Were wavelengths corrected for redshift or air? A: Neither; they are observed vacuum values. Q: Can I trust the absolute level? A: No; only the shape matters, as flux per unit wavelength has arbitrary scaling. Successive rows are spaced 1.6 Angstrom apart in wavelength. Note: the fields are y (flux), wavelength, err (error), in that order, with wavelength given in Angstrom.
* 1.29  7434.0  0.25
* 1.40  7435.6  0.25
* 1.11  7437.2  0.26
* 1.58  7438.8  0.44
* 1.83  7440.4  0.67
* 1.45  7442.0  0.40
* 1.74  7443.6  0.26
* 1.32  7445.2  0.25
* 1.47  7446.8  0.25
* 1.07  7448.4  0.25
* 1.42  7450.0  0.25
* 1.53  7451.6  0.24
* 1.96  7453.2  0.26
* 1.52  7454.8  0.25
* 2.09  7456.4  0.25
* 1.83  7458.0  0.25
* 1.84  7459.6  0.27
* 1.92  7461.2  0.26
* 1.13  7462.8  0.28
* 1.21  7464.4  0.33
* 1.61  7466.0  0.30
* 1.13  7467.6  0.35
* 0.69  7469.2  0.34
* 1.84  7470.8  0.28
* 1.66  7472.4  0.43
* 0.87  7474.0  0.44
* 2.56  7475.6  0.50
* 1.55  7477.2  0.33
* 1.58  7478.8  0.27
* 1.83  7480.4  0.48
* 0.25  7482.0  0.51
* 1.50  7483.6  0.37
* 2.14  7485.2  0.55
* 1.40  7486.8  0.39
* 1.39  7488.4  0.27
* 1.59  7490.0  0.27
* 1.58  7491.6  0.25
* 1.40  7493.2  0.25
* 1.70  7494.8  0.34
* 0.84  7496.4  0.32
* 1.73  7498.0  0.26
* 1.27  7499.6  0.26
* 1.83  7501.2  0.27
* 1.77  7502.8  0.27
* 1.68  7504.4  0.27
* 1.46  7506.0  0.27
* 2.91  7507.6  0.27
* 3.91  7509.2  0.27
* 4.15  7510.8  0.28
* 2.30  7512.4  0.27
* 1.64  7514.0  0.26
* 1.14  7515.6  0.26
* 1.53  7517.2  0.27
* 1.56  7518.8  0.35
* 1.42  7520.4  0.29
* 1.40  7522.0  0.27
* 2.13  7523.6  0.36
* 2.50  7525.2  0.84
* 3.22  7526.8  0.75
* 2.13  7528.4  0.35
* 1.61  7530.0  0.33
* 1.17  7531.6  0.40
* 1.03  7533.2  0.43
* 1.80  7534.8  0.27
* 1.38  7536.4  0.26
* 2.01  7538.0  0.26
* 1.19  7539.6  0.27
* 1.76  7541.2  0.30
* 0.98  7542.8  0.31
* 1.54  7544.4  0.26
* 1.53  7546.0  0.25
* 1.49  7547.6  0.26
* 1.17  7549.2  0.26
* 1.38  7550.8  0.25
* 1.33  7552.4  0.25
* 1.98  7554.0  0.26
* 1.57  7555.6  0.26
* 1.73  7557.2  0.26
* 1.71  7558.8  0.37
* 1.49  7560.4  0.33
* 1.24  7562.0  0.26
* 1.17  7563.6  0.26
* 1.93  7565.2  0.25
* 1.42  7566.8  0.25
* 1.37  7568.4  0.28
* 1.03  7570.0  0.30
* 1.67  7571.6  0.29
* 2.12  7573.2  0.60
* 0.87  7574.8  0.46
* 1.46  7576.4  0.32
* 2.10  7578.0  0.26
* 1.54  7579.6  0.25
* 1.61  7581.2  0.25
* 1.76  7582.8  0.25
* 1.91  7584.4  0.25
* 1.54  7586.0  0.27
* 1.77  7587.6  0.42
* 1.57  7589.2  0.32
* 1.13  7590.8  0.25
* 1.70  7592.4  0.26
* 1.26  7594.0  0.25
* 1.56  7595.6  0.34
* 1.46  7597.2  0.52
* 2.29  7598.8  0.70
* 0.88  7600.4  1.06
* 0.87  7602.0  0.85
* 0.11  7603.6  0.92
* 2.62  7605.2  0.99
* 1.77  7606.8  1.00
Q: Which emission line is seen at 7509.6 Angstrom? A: [S II]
